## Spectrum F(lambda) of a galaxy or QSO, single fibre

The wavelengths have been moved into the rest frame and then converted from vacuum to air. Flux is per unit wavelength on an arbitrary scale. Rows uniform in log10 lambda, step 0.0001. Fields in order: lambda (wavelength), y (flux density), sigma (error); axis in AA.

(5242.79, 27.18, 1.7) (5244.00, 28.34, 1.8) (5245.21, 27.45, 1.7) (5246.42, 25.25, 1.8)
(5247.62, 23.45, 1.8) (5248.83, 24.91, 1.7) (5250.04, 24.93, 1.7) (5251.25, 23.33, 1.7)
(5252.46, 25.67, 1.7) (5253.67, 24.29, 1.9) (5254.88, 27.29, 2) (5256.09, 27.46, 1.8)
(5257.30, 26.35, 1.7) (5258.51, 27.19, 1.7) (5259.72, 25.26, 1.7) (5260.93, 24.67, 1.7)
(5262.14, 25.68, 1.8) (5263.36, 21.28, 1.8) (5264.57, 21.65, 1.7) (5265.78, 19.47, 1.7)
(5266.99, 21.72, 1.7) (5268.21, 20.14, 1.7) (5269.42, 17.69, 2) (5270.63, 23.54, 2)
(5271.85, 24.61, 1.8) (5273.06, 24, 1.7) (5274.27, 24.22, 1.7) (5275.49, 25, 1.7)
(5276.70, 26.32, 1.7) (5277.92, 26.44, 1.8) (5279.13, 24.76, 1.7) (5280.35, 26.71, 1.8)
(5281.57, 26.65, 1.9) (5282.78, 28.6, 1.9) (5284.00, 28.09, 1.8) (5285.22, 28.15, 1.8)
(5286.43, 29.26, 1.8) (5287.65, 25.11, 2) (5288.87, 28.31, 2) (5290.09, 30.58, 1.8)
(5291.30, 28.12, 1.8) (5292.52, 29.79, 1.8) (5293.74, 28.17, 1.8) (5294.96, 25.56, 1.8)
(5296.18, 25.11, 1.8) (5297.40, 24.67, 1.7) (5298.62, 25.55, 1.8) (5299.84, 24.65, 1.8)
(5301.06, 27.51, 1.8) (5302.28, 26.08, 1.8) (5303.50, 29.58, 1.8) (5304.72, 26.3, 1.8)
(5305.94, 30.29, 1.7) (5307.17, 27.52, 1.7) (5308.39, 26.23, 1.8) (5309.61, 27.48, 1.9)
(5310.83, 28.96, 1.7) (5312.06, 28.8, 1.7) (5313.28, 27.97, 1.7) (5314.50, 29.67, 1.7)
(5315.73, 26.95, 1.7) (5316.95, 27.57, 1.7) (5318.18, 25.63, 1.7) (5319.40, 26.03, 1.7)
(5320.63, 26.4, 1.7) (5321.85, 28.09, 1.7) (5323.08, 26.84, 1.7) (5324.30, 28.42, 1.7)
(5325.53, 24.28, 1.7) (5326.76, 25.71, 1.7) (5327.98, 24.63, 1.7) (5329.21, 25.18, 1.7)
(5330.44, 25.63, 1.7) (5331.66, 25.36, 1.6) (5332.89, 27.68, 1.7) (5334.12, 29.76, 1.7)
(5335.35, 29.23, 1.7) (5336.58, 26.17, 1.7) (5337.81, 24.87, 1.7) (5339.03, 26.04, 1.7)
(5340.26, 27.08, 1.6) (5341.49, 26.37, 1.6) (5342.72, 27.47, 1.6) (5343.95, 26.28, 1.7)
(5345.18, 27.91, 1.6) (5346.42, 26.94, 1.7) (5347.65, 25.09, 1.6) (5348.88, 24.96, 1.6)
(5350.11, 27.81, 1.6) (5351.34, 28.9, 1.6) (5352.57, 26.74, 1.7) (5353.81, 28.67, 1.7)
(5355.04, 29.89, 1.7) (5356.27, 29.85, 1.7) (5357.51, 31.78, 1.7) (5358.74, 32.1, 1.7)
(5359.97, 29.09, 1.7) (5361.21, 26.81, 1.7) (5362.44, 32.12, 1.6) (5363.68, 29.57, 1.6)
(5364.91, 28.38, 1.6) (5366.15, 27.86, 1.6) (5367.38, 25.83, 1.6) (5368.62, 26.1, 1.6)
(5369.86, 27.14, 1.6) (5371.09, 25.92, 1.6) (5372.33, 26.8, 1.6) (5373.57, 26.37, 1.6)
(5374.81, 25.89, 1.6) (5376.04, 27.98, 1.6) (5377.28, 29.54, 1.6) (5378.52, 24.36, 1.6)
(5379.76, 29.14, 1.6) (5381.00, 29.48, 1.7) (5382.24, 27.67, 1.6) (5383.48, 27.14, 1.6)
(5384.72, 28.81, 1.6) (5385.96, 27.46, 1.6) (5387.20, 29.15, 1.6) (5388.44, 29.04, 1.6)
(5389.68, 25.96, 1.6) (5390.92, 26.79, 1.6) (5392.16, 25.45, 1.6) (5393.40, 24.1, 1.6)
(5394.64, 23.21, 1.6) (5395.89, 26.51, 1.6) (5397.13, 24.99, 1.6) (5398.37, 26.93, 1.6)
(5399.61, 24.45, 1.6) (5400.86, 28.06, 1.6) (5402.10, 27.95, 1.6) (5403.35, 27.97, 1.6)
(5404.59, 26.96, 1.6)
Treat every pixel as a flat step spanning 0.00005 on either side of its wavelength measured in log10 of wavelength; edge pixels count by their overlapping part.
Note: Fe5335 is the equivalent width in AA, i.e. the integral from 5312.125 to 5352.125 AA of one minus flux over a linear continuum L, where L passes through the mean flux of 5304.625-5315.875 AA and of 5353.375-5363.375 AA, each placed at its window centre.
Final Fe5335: 3.0 AA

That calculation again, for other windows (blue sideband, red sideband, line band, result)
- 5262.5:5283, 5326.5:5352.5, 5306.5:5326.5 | -1.3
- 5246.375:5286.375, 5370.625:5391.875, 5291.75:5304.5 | -0.6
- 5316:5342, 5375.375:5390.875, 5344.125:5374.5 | -0.7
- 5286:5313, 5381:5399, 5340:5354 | 0.1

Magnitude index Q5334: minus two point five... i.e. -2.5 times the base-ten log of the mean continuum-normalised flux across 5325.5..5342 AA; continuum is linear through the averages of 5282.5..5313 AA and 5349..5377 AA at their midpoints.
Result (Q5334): 0.06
